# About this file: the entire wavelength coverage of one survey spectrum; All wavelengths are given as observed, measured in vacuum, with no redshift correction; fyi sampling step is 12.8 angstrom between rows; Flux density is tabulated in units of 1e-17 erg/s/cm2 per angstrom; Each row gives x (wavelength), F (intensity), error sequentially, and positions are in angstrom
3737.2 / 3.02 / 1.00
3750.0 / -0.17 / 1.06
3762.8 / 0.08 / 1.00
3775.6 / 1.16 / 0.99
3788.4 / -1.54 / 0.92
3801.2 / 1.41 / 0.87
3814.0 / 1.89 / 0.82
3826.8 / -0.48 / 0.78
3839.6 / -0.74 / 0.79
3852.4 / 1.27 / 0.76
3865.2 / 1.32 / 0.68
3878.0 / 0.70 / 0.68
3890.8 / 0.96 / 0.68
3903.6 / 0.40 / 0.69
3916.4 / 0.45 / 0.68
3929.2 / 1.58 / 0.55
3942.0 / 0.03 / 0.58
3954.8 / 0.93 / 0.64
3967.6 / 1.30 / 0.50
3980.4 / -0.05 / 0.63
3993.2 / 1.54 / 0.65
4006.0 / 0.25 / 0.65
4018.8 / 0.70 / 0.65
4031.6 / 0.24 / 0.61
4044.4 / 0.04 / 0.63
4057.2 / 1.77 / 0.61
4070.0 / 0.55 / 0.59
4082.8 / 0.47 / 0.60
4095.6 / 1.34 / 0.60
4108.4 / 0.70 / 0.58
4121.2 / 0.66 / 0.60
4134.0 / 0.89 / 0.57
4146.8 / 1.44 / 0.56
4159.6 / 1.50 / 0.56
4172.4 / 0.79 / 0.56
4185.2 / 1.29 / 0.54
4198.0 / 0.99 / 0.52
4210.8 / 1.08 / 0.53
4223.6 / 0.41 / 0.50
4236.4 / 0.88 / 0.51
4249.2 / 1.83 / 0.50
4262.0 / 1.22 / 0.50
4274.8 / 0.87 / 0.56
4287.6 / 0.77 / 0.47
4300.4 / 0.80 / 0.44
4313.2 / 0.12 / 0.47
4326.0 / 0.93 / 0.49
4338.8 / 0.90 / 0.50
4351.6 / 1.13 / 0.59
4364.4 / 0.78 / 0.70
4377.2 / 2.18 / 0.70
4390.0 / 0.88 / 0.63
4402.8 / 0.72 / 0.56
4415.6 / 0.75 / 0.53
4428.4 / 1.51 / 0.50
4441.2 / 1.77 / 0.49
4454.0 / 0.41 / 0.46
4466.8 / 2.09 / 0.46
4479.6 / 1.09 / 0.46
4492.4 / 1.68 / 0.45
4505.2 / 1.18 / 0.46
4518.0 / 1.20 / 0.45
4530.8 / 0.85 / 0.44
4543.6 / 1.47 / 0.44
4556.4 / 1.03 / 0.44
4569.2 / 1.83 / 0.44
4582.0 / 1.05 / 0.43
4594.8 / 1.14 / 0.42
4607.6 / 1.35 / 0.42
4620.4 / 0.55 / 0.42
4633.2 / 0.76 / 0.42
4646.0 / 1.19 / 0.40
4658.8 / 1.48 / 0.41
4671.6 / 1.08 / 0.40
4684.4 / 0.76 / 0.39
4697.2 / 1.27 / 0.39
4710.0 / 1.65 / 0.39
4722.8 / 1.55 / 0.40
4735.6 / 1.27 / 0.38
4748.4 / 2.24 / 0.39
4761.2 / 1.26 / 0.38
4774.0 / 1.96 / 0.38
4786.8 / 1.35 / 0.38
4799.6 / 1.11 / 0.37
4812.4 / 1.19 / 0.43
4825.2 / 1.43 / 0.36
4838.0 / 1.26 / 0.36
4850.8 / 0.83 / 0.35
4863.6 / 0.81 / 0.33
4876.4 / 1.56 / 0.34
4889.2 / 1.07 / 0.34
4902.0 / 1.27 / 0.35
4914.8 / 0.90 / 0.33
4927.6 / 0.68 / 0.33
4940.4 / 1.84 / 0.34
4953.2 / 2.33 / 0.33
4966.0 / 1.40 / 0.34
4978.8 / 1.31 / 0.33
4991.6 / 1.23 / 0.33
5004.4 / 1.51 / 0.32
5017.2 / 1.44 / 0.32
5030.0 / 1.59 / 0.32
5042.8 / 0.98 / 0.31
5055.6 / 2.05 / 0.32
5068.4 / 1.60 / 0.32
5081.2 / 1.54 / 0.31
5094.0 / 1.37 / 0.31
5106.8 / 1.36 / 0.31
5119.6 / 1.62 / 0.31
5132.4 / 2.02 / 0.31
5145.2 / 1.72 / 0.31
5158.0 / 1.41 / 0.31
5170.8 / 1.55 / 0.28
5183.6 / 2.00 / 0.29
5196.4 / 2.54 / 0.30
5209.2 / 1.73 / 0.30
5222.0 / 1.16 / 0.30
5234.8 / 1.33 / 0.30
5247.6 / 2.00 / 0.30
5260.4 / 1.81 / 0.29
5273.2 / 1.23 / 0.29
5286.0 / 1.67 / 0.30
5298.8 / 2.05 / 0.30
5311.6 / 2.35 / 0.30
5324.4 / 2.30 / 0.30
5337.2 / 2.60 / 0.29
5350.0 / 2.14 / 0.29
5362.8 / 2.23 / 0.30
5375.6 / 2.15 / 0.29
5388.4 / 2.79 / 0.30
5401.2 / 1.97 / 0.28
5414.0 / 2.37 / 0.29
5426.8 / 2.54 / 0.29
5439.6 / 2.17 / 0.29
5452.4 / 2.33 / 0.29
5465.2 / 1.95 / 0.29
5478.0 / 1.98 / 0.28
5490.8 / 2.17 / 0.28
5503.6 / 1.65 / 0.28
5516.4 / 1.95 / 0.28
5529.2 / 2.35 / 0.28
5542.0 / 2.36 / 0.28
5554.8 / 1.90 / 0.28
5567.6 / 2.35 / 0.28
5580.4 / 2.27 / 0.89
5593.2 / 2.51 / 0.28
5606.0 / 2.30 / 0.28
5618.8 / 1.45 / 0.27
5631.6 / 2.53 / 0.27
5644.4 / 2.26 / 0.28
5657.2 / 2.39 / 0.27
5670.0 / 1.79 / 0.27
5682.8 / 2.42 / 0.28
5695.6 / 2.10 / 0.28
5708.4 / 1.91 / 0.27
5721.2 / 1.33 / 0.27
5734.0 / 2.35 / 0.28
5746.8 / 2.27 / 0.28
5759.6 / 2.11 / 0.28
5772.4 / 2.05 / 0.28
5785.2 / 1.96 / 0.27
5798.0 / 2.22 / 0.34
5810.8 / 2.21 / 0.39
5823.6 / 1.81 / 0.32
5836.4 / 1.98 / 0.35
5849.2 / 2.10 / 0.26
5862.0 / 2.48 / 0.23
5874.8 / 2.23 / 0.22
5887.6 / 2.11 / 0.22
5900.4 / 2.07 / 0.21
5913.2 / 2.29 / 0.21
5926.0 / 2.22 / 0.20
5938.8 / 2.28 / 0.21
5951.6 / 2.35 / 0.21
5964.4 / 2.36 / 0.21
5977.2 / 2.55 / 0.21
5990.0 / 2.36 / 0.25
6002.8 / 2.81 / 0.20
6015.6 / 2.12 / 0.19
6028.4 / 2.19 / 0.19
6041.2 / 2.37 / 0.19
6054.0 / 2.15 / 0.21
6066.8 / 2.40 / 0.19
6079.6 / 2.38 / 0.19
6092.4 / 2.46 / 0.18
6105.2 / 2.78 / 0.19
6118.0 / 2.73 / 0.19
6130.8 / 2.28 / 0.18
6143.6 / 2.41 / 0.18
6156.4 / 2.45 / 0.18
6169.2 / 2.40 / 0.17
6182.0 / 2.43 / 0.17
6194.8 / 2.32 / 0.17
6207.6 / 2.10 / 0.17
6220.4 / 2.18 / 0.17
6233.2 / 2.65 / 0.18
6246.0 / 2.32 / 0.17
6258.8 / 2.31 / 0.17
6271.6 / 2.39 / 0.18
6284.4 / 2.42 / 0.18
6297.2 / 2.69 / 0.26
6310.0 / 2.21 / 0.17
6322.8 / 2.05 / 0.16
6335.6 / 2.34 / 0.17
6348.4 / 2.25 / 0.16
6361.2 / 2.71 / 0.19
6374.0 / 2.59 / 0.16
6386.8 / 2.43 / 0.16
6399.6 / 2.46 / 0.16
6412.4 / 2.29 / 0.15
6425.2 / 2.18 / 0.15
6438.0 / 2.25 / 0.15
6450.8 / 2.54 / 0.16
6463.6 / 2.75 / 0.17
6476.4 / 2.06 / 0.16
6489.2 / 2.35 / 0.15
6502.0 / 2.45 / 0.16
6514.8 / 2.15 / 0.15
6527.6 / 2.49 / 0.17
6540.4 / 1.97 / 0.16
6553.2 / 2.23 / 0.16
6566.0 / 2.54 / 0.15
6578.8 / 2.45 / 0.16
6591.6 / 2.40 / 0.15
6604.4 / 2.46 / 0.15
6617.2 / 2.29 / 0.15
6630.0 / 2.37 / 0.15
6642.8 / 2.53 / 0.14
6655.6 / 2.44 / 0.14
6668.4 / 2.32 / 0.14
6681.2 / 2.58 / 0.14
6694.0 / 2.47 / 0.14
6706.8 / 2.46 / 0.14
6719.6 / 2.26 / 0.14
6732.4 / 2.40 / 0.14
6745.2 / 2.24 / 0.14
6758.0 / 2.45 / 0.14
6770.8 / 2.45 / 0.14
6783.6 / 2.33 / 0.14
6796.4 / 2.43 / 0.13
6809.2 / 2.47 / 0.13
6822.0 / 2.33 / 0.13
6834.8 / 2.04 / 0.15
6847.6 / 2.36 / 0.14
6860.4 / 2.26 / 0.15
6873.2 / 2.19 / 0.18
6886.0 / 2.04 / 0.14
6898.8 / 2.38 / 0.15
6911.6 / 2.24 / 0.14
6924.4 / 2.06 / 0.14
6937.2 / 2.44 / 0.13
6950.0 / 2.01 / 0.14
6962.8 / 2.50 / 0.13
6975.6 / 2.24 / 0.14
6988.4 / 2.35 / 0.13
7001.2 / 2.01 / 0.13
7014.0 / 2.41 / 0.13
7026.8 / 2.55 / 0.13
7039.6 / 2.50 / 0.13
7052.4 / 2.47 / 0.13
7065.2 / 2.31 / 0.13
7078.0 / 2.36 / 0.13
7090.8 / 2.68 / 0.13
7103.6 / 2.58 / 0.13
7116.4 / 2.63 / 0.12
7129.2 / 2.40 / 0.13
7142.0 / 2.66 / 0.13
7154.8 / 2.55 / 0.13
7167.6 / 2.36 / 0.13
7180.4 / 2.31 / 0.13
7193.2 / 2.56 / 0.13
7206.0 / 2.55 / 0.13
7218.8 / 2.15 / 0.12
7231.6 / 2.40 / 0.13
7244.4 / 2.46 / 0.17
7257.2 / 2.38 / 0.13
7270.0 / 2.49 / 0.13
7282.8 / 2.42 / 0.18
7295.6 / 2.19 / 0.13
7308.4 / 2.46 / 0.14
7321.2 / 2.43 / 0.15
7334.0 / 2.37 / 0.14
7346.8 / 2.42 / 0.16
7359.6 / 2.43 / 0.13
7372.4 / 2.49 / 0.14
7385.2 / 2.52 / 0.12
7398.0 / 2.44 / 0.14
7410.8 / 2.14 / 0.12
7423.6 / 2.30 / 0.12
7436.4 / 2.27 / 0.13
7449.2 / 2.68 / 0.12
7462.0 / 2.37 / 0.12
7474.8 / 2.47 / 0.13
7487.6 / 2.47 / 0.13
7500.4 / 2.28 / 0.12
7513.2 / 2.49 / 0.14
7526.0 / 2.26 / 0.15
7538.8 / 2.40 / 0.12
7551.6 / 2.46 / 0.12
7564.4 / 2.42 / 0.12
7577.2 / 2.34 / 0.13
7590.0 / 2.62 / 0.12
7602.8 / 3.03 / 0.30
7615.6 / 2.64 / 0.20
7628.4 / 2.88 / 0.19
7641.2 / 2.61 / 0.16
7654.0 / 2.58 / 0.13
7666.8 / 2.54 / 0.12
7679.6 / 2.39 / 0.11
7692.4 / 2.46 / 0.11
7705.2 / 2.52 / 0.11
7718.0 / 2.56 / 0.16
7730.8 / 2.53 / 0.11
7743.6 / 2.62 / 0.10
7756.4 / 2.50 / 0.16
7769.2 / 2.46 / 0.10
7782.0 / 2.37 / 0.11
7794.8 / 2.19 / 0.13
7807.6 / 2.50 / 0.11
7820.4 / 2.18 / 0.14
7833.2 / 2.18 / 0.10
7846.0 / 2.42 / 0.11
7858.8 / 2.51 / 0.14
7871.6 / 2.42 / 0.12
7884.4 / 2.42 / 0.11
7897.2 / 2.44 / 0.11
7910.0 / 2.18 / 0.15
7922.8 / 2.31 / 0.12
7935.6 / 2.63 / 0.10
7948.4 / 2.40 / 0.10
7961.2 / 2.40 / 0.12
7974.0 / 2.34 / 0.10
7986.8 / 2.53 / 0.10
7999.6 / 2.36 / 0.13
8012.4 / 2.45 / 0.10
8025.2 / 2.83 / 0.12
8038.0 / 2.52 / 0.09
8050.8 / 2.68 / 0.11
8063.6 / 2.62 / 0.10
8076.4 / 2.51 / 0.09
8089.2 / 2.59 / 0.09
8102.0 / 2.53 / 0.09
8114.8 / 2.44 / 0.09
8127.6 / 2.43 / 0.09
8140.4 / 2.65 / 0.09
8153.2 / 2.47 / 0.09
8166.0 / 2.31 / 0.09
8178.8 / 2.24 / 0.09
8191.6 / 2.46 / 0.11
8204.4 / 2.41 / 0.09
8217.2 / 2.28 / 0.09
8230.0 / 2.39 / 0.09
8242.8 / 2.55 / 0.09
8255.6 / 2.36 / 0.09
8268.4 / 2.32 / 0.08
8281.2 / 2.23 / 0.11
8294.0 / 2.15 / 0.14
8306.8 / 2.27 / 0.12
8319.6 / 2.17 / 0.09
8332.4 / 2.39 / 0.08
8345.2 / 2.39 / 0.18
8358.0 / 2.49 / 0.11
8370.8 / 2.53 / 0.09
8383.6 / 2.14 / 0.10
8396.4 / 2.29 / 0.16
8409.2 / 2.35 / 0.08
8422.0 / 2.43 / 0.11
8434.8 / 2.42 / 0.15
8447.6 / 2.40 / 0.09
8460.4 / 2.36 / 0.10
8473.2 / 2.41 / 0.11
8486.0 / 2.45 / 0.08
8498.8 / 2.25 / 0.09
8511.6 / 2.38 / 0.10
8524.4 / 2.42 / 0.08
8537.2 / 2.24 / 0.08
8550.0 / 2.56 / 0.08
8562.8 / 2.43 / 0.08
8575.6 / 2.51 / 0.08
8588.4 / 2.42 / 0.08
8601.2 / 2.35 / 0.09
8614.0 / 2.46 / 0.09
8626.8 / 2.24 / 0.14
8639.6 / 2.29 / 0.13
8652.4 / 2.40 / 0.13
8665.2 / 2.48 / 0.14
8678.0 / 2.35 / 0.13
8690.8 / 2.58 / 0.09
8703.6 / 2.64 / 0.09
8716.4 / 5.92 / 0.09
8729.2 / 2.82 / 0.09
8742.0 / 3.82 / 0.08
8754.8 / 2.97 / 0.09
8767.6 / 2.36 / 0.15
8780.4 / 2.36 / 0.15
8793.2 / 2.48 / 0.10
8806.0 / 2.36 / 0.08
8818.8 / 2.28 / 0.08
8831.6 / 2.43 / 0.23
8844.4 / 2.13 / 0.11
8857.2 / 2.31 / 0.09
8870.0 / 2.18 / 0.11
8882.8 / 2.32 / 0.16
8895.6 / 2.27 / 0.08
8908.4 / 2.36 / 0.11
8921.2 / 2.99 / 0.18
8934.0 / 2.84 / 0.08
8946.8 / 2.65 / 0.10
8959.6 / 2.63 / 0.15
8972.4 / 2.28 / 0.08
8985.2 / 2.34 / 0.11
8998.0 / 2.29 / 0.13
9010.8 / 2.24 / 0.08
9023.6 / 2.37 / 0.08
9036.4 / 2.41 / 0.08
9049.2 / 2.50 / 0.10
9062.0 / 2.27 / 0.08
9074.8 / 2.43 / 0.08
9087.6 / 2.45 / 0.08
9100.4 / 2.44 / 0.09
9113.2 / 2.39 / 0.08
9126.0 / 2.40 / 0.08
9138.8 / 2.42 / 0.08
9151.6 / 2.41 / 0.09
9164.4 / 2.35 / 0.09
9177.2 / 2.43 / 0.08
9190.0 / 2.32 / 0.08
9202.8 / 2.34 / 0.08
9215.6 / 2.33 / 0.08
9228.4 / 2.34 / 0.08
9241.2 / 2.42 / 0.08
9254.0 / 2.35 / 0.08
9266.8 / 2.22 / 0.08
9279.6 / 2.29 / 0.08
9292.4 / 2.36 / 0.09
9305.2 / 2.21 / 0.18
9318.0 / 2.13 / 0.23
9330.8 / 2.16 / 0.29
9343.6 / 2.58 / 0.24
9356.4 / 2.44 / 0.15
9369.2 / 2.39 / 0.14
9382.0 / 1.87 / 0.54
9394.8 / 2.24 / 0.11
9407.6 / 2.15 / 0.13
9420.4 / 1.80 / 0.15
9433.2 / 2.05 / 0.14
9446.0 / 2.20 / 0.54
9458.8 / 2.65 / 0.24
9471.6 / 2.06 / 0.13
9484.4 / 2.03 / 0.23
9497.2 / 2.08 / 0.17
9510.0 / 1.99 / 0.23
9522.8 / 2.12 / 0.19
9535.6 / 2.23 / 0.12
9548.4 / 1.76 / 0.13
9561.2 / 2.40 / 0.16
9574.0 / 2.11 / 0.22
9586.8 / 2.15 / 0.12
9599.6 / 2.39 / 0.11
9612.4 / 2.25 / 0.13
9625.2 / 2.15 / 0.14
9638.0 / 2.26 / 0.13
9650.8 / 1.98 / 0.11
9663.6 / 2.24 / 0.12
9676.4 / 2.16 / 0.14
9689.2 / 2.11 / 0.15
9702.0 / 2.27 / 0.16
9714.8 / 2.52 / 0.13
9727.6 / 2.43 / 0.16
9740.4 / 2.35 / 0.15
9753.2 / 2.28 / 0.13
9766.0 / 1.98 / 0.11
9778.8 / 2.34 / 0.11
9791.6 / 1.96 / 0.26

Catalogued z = 0.33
